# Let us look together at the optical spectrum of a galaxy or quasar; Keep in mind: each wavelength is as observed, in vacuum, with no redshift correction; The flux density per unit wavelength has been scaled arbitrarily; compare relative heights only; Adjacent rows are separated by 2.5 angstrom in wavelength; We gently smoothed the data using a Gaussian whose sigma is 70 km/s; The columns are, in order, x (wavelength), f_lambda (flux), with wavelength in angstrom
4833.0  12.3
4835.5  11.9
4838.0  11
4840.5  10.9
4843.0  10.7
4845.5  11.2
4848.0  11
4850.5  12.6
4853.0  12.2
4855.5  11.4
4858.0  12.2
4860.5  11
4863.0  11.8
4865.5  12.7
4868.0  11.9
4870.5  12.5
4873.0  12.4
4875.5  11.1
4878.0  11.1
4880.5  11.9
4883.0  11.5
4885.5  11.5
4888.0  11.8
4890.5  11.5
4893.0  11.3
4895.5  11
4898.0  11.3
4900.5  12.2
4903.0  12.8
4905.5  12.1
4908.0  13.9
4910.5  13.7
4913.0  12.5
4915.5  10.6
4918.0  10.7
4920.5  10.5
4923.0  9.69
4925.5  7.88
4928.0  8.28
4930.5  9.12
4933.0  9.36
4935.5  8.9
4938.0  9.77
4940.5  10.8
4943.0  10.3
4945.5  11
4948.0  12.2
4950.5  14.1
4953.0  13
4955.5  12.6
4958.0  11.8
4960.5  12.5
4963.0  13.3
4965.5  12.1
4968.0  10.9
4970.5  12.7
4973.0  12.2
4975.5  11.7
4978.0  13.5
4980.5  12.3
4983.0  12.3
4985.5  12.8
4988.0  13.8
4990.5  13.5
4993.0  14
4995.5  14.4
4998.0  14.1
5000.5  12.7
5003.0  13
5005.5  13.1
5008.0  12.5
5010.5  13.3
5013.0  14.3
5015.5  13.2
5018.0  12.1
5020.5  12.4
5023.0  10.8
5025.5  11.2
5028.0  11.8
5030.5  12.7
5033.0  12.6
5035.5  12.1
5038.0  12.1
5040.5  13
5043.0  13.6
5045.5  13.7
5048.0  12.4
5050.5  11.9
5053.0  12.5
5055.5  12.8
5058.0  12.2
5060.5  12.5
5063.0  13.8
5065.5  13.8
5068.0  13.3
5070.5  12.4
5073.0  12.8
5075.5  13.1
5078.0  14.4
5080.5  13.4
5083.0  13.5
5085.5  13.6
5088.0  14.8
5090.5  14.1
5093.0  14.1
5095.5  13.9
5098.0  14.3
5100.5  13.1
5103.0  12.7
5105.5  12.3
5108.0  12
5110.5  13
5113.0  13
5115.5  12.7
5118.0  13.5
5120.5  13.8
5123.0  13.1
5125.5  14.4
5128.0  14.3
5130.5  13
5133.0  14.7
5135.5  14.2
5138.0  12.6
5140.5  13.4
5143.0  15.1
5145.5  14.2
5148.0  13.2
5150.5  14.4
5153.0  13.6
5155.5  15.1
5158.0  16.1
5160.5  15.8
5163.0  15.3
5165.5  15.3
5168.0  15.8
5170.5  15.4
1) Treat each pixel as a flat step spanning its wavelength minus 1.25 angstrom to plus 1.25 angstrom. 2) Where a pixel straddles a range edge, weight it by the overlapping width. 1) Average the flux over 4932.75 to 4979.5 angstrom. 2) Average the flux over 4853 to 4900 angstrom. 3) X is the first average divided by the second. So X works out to 1.0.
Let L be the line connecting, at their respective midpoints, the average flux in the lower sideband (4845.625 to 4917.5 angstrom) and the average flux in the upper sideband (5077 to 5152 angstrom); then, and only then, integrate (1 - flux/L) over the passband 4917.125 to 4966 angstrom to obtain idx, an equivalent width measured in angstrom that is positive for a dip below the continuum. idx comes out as 5.8 angstrom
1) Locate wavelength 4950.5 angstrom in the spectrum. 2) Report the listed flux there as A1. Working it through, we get 14.1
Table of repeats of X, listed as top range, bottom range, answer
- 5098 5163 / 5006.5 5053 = 1.10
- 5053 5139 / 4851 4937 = 1.18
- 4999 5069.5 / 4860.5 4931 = 1.11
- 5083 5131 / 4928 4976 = 1.18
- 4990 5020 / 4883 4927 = 1.16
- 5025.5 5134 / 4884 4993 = 1.13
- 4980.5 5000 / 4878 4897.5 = 1.17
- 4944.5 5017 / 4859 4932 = 1.13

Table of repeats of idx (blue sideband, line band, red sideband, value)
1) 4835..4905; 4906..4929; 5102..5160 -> 2.1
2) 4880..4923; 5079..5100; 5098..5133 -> -1.4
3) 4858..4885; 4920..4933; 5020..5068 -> 3.2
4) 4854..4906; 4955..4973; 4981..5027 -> 0.5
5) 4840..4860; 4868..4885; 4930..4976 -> -0.3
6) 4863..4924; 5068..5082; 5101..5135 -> -0.3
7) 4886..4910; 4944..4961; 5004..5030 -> -0.3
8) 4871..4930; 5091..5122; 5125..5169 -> 1.6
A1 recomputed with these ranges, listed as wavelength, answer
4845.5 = 11.2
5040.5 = 13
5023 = 10.8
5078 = 14.4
